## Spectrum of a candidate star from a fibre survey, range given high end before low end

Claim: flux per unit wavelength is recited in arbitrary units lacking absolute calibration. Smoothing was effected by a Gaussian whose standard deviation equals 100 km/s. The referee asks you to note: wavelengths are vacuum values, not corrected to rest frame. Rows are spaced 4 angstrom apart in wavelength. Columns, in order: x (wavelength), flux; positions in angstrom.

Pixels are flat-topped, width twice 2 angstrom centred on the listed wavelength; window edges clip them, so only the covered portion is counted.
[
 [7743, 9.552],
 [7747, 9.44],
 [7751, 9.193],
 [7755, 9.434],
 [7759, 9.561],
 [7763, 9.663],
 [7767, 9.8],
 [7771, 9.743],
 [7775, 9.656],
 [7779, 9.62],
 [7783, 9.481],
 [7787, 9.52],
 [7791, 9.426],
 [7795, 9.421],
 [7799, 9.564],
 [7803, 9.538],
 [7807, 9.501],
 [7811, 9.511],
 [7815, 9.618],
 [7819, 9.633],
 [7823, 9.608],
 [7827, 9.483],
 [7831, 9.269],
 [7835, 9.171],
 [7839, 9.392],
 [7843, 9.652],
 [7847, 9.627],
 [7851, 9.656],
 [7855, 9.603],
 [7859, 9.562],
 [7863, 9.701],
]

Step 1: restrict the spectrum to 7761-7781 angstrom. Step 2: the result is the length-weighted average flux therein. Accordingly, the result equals 9.7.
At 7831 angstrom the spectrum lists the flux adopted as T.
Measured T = 9.269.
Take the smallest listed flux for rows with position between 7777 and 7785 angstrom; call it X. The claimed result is 9.481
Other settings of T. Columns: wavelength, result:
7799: 9.564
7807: 9.501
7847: 9.627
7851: 9.656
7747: 9.44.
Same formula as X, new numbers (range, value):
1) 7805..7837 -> 9.171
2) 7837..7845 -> 9.392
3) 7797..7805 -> 9.538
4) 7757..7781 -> 9.561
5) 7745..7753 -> 9.193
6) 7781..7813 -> 9.421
